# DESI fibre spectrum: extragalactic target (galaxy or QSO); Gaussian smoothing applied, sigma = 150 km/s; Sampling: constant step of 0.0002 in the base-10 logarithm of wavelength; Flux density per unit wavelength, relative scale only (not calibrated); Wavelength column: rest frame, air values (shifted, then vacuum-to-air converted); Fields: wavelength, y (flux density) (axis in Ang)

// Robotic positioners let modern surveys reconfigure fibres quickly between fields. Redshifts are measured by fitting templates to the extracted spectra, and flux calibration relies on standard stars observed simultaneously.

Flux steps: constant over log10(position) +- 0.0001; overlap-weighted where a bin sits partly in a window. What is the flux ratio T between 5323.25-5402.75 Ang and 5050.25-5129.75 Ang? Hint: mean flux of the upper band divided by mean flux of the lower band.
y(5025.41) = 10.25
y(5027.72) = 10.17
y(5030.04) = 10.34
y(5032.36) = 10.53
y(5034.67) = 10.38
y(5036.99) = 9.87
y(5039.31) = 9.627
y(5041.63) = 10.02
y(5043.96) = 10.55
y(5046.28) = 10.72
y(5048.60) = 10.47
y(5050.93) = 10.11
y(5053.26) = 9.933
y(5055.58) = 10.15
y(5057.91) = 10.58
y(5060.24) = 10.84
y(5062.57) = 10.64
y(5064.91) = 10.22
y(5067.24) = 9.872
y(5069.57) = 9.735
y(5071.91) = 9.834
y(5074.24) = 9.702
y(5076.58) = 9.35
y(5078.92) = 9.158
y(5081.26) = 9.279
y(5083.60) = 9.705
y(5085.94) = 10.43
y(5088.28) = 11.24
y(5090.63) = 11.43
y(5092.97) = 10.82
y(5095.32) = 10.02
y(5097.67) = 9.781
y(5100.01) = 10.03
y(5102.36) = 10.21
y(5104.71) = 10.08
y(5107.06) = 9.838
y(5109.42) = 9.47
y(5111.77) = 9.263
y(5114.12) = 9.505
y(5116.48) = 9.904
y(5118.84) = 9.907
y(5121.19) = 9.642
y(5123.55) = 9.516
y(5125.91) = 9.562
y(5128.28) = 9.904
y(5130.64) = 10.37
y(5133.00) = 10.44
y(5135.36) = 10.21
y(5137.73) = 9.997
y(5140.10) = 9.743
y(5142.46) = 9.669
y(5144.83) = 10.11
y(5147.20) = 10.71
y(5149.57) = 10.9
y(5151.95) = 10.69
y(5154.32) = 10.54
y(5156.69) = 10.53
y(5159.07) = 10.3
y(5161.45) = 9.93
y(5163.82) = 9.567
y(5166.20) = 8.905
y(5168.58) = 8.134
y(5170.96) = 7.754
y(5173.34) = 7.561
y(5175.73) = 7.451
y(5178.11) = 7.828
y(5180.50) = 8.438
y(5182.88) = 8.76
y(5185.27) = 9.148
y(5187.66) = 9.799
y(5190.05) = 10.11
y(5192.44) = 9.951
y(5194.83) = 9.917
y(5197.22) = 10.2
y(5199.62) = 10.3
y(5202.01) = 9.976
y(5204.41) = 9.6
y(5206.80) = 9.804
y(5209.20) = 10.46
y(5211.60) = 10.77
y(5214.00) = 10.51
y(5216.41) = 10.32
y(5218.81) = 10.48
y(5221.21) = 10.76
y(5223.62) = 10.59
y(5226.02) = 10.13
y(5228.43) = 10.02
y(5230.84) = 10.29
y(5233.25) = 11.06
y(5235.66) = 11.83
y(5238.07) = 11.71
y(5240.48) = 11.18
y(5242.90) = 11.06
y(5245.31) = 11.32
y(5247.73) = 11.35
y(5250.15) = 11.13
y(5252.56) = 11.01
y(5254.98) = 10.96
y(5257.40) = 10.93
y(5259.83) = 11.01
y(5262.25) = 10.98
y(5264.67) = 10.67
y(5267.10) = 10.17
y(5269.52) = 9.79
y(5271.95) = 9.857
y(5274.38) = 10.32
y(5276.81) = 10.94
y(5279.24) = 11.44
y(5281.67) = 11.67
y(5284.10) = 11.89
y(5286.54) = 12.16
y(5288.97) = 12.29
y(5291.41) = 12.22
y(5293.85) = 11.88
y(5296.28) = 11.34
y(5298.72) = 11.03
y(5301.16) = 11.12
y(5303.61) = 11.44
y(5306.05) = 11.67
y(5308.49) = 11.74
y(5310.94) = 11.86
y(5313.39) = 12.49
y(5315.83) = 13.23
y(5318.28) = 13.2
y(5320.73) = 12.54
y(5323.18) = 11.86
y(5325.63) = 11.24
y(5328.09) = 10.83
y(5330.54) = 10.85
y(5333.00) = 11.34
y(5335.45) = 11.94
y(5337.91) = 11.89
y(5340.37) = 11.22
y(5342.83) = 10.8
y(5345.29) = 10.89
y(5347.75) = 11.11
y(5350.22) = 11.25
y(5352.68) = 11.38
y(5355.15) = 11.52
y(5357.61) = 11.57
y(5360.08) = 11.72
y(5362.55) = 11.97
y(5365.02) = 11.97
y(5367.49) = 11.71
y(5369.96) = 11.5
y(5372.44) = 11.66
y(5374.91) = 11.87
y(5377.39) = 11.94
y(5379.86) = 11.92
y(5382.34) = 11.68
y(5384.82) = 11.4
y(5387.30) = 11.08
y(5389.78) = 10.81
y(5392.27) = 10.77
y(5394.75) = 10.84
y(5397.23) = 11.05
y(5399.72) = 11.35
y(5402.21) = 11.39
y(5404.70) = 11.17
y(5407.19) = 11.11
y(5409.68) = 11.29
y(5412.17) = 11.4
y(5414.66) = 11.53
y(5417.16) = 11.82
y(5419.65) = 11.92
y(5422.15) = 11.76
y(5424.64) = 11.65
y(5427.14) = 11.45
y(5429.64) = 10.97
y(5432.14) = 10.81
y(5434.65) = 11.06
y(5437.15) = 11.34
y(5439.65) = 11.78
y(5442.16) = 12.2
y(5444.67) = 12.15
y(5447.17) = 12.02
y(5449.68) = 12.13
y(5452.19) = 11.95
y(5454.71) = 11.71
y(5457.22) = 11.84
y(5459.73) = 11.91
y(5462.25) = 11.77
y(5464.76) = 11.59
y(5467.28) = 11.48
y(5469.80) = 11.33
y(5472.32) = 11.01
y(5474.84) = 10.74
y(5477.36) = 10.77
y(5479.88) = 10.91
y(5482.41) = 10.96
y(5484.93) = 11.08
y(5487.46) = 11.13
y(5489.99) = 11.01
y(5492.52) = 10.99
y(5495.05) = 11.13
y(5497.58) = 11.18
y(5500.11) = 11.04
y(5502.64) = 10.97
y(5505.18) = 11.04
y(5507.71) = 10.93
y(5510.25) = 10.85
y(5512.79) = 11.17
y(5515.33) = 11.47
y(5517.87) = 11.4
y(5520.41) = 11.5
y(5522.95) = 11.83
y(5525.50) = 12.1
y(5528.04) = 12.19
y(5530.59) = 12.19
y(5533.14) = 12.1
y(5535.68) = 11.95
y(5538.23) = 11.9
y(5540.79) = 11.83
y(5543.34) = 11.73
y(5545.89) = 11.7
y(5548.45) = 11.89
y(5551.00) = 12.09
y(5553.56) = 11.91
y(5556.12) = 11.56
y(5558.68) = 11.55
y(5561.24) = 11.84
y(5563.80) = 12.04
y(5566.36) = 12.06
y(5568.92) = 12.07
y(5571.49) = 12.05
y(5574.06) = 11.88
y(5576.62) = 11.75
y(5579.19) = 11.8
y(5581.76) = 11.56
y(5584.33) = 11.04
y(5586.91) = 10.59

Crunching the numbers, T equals 1.14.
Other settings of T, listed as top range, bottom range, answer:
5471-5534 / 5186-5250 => 1.07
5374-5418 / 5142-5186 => 1.22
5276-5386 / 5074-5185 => 1.20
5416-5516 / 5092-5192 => 1.18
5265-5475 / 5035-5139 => 1.14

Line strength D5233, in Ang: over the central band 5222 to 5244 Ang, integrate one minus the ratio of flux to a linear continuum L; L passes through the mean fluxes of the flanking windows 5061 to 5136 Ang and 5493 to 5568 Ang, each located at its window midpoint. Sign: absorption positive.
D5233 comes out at -0.80 Ang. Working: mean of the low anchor 9.97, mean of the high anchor 11.6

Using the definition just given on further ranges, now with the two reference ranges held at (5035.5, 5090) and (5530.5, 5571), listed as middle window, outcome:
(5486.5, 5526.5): 1.7 Ang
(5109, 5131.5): 1.3 Ang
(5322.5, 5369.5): -1.2 Ang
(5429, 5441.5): 0.2 Ang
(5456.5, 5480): 0.5 Ang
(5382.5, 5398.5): 0.4 Ang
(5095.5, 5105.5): 0.2 Ang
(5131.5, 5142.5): 0.3 Ang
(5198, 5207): 0.6 Ang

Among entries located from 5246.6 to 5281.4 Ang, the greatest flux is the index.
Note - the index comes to 11.44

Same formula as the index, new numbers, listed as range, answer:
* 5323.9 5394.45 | 11.97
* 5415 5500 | 12.2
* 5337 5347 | 11.89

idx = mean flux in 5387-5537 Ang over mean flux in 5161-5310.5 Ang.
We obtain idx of 1.09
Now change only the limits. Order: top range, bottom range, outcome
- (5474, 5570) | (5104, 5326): 1.10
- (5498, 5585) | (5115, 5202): 1.21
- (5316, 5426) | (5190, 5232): 1.12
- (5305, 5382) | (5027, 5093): 1.15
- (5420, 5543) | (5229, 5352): 1.01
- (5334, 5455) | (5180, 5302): 1.07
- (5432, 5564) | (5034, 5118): 1.14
